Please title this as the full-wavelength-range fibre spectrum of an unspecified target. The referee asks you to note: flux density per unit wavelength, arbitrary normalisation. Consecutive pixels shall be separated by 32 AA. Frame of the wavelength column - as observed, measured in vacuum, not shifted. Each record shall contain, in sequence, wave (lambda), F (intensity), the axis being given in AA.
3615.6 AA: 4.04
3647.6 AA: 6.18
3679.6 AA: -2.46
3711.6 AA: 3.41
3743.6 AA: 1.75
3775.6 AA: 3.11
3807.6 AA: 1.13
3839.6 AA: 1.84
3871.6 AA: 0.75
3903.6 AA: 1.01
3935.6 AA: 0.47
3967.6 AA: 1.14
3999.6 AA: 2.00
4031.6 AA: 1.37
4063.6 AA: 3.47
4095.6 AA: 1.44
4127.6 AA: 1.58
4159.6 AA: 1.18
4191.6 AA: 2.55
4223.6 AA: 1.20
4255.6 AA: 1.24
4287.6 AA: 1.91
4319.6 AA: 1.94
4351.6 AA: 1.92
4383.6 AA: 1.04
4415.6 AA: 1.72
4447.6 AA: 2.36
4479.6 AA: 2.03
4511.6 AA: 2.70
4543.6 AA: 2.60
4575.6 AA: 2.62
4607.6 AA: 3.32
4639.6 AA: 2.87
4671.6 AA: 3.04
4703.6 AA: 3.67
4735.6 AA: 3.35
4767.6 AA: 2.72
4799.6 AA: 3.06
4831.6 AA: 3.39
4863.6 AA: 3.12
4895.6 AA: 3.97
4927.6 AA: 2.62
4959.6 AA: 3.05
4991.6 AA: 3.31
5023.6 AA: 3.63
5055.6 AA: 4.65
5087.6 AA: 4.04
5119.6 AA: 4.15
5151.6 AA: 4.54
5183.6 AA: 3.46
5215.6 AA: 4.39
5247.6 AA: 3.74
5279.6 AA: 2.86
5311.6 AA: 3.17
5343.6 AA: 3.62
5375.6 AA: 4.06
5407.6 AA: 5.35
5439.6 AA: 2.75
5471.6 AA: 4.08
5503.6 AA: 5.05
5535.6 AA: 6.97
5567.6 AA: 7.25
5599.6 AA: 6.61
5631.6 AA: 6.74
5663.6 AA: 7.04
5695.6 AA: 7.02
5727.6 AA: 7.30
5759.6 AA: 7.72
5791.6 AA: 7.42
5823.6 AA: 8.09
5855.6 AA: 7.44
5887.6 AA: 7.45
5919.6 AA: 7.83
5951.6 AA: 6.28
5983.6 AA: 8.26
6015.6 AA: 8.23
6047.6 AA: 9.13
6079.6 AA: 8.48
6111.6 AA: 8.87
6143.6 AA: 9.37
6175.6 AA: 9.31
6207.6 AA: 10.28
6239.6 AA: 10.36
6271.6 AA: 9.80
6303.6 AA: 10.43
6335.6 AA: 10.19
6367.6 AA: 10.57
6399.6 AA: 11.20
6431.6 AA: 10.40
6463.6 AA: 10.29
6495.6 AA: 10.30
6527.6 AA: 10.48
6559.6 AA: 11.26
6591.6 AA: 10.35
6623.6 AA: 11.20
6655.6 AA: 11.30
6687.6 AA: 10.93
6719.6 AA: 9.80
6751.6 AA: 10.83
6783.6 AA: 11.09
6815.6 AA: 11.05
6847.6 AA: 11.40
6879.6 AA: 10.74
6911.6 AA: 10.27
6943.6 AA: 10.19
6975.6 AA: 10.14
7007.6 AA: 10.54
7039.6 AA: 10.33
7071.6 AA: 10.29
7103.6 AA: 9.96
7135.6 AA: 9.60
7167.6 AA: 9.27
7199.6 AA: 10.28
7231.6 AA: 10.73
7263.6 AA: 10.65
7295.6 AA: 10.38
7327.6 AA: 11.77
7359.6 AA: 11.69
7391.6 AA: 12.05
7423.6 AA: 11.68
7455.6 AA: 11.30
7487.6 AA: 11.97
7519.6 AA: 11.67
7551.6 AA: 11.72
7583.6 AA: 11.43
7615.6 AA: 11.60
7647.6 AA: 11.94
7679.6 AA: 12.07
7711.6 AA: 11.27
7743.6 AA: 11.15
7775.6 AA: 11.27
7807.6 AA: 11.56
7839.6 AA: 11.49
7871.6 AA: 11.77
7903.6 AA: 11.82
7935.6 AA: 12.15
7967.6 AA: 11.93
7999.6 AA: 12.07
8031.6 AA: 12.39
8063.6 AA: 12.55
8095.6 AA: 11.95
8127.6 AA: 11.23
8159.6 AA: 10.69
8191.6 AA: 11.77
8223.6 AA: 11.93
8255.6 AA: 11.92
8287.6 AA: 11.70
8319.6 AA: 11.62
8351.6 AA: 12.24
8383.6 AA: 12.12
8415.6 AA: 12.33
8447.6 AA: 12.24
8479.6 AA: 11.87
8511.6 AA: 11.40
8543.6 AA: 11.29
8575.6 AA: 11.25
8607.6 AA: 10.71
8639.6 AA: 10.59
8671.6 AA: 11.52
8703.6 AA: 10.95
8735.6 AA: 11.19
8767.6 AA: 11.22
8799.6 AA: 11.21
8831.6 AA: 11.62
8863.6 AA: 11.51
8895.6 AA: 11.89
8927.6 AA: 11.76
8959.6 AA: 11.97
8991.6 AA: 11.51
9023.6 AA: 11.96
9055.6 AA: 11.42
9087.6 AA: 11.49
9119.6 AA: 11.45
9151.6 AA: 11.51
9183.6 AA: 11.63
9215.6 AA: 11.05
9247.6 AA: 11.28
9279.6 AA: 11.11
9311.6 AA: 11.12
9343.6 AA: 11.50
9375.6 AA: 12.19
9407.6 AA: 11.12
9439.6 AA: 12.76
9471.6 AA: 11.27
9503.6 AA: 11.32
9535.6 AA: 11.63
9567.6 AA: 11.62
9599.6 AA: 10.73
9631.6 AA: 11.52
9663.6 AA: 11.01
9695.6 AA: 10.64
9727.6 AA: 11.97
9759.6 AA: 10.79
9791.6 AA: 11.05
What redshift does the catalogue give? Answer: 0.382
